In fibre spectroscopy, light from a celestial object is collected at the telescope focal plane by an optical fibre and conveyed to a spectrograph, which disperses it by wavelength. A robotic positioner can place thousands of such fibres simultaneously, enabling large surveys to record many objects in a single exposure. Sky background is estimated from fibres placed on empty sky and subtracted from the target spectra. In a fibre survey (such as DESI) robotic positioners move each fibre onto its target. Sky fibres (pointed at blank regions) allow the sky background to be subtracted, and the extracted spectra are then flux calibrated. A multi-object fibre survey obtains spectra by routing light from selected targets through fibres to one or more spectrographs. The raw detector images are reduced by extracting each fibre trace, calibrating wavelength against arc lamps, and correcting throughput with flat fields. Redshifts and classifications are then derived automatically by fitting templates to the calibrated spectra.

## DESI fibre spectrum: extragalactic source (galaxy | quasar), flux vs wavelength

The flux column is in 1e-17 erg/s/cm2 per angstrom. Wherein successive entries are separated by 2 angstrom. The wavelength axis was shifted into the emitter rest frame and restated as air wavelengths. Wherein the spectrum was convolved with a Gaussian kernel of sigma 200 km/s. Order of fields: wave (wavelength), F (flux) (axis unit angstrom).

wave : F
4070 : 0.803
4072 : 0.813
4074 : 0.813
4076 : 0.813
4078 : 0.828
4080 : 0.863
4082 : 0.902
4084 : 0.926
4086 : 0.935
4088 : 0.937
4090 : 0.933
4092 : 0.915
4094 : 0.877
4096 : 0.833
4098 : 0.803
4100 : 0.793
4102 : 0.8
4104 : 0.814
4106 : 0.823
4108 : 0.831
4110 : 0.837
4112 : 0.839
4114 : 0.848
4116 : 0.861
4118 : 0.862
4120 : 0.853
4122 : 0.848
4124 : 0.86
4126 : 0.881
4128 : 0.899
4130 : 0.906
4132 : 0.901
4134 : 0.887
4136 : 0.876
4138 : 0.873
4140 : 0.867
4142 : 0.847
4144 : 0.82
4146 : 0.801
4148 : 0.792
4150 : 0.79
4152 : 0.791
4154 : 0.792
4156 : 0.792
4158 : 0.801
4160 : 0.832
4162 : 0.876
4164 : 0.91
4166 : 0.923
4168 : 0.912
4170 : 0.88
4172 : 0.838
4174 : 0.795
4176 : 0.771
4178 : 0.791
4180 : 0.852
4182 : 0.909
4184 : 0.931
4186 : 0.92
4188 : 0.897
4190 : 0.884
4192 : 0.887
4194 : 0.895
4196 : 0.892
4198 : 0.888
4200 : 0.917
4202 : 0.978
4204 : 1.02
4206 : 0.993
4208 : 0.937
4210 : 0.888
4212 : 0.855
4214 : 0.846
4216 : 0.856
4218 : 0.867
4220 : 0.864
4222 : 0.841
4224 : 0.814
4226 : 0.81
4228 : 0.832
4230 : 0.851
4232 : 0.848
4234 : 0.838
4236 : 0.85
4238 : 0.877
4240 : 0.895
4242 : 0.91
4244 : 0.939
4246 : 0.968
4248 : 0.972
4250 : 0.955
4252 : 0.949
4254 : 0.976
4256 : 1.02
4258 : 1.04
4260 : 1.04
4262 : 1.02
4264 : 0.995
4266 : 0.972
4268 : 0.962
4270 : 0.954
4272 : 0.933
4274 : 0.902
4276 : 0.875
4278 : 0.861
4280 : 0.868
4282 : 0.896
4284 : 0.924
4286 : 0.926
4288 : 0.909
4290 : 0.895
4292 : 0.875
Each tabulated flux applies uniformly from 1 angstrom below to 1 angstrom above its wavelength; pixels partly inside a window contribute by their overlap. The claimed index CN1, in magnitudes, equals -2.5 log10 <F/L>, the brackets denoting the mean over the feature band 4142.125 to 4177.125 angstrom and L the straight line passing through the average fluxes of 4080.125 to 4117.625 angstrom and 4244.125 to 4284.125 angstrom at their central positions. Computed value 0.082 mag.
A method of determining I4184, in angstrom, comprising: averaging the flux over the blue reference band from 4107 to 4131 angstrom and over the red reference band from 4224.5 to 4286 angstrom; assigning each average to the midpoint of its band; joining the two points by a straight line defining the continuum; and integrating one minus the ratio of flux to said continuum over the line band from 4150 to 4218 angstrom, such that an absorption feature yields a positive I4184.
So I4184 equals 1.1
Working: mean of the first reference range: 0.86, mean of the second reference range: 0.924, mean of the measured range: 0.876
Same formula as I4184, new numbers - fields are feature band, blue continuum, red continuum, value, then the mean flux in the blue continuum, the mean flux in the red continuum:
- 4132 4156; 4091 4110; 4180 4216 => 1.0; 0.832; 0.911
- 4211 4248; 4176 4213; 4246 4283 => 2.5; 0.904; 0.955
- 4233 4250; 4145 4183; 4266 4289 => -0.4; 0.834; 0.913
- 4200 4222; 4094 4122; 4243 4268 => 0.7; 0.833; 0.986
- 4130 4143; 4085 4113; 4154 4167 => -0.4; 0.855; 0.851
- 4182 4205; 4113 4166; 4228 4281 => -0.8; 0.85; 0.932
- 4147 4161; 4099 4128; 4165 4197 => 1.0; 0.841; 0.874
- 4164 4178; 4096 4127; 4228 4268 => 0.5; 0.837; 0.941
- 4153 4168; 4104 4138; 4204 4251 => 0.3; 0.862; 0.886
